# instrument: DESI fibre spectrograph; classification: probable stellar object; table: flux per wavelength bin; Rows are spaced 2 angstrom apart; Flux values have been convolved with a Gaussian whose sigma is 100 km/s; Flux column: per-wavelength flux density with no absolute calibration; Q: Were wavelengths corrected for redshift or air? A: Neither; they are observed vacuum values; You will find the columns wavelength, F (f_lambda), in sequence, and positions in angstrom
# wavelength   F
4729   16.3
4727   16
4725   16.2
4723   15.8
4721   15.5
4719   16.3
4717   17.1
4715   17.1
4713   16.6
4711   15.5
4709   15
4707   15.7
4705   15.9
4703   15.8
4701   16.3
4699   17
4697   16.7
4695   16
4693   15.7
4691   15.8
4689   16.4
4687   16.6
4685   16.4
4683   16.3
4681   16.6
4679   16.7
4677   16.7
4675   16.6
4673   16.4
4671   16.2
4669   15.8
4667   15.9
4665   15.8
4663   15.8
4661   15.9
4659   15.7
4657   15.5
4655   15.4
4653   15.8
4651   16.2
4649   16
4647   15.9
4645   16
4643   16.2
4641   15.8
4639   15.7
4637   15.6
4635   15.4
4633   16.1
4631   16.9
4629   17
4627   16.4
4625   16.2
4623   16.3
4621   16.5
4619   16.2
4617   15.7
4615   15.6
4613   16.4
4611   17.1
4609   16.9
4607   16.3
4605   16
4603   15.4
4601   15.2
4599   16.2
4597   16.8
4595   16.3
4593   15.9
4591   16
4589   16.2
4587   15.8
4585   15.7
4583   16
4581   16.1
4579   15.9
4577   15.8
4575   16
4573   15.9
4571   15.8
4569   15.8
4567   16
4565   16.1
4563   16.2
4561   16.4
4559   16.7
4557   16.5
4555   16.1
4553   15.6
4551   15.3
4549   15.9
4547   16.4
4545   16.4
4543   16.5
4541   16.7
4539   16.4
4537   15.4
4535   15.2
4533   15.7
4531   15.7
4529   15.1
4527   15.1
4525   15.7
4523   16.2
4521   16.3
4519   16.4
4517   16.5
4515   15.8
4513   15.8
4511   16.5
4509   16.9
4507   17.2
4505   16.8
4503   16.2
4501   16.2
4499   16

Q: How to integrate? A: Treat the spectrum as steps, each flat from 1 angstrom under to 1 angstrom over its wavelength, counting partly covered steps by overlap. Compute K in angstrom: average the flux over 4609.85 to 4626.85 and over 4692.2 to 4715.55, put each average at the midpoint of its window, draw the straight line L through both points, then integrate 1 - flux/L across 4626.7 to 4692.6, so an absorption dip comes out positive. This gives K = 0.3 angstrom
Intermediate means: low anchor 16.3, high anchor 16.1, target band 16.1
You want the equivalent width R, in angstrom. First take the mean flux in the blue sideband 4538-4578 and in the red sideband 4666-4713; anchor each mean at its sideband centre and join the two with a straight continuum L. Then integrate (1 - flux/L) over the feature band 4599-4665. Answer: 0.51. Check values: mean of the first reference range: 16.1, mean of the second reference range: 16.2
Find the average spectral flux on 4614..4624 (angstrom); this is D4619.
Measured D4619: 16.1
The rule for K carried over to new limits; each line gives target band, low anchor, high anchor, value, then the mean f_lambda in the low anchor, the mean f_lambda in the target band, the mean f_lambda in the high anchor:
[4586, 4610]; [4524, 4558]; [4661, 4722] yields -0.1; 15.9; 16.1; 16.2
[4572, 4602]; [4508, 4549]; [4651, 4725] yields 0.1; 16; 16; 16.1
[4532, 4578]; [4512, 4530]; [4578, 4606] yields -0.3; 15.9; 16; 16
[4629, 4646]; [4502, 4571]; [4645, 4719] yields 0.1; 16.1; 16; 16.1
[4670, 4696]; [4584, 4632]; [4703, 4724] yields -0.4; 16.2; 16.3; 16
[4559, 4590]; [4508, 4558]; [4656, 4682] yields 0.1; 16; 16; 16.1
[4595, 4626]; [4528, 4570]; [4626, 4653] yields -0.3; 16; 16.2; 16.1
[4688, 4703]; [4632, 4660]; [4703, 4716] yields -0.3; 15.8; 16.2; 16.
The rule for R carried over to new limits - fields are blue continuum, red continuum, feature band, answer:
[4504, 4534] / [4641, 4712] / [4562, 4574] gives 0.1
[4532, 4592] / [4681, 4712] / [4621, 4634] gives -0.3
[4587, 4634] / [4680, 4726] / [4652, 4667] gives 0.5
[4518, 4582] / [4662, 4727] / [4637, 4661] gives 0.4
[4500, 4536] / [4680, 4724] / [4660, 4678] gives 0.0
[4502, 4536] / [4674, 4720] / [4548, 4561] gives 0.1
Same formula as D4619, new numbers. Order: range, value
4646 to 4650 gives 15.9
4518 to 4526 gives 16.1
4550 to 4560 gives 16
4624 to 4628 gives 16.3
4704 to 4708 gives 15.8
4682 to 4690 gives 16.4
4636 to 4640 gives 15.6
